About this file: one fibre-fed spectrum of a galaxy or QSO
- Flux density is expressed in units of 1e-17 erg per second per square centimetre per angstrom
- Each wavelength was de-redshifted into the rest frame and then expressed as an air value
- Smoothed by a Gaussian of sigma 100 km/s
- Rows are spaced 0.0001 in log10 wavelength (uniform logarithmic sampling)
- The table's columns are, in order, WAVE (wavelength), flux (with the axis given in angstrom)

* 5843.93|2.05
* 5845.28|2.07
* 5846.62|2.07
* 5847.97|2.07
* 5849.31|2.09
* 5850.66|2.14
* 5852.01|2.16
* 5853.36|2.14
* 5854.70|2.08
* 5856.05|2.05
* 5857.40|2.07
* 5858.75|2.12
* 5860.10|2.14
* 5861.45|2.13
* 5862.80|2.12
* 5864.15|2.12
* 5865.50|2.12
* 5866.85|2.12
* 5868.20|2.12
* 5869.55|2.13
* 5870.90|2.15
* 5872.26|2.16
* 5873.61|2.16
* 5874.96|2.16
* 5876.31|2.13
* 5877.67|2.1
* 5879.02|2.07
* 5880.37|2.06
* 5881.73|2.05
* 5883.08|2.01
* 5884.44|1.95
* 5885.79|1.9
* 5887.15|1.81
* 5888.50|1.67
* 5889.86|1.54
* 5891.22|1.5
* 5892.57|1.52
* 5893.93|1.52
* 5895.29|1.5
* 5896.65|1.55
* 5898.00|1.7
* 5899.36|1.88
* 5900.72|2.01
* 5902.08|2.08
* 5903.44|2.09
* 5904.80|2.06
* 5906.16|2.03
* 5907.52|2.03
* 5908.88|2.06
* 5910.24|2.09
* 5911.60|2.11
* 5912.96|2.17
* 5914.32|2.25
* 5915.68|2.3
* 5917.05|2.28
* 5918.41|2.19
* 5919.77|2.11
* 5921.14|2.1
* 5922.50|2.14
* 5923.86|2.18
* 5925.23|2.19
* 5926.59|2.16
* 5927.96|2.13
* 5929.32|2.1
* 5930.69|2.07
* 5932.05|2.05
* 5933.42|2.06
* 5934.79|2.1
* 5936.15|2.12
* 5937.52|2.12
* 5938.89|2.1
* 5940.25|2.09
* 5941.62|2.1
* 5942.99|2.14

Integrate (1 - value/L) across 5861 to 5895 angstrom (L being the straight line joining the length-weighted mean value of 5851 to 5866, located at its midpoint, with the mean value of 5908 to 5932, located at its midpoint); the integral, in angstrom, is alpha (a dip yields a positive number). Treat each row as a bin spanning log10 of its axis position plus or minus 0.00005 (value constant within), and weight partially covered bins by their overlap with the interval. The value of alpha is 2.54 angstrom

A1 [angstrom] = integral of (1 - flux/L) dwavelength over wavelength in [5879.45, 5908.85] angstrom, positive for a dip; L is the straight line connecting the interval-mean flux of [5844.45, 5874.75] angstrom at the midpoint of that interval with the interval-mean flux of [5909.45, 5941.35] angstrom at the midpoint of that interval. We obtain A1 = 4.0 angstrom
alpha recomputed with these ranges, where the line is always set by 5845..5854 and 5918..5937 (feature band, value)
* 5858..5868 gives -0.07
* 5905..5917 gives -0.10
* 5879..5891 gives 1.38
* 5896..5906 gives 0.94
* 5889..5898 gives 2.45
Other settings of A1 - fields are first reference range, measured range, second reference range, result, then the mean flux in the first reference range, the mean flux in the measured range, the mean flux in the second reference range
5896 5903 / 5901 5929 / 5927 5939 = -2.4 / 1.85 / 2.14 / 2.09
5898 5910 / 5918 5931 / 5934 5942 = -0.4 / 2.01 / 2.14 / 2.11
